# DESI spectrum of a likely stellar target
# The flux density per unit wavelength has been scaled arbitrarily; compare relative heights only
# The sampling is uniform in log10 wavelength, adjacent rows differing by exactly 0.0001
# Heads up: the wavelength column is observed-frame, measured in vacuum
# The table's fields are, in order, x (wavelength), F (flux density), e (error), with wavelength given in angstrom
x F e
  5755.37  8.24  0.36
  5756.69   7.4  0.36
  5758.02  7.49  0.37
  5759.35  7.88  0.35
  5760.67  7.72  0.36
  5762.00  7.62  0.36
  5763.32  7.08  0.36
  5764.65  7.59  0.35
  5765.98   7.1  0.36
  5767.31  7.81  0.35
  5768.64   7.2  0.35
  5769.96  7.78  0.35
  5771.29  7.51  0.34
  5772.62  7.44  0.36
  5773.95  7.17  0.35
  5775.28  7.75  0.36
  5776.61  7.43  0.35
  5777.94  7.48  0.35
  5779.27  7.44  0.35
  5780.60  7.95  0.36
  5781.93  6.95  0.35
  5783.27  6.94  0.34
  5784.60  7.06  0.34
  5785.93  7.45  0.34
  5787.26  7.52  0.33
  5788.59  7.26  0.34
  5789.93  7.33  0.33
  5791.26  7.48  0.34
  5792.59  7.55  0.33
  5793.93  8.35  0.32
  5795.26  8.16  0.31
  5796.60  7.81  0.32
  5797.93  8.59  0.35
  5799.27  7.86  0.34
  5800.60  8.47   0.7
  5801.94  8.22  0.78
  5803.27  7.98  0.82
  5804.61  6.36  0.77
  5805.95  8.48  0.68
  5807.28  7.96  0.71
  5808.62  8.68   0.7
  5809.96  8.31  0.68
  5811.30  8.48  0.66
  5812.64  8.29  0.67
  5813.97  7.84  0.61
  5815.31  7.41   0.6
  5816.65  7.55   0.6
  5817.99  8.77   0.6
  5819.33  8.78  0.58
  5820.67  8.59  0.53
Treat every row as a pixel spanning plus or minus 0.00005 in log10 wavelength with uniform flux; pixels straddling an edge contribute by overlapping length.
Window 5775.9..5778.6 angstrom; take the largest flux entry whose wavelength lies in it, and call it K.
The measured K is 7.48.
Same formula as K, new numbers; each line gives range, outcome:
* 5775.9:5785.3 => 7.95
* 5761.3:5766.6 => 7.62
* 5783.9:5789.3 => 7.52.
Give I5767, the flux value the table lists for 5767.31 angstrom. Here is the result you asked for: 7.81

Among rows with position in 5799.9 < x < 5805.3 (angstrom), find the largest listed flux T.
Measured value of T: 8.47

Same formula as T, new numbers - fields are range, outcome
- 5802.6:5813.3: 8.68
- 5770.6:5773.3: 7.51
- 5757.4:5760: 7.88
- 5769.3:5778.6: 7.78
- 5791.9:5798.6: 8.59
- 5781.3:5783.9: 6.95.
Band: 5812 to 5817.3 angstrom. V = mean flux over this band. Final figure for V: 7.78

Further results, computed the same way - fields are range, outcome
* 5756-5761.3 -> 7.63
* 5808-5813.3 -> 8.43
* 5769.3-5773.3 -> 7.58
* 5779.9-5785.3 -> 7.22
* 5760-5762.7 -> 7.69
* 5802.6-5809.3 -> 7.89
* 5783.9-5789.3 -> 7.32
